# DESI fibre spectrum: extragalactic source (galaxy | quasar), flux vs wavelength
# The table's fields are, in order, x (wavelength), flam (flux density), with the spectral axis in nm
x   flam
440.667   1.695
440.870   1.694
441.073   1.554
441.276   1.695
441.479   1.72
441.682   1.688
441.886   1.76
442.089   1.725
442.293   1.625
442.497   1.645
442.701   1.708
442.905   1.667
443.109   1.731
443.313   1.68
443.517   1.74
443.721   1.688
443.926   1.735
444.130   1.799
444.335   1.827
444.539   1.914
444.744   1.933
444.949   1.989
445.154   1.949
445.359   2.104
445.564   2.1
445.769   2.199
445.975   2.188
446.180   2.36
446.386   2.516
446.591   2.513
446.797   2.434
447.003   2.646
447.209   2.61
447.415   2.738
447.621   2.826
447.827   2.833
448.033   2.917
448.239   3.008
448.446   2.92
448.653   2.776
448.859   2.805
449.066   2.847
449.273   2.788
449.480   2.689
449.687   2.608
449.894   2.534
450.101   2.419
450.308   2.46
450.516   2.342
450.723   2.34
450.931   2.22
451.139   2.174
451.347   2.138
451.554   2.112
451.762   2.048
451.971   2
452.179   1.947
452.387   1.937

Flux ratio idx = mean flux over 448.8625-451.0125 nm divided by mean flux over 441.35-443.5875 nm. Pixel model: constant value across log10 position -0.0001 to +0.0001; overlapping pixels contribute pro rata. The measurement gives 1.50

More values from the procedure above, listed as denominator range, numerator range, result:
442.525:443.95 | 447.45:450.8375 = 1.58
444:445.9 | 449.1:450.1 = 1.34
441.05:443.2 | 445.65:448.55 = 1.55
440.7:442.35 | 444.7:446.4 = 1.27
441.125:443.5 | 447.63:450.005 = 1.65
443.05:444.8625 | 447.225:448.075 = 1.57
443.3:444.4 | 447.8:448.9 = 1.65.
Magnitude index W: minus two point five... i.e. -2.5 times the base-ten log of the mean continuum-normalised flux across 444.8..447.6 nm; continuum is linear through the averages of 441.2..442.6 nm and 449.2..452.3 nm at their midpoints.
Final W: -0.172 mag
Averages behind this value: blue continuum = 1.69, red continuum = 2.31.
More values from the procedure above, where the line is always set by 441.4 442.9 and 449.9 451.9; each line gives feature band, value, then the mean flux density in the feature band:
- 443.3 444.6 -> 0.02 mag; 1.77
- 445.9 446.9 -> -0.22 mag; 2.41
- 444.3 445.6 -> -0.06 mag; 1.98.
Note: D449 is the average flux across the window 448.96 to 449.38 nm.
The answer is 2.81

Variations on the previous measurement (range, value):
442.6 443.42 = 1.7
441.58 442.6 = 1.69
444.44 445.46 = 1.98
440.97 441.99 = 1.68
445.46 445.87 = 2.15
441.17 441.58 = 1.71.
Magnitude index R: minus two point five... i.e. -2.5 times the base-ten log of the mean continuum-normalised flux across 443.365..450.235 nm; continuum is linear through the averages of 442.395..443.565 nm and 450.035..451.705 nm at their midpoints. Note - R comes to -0.20 mag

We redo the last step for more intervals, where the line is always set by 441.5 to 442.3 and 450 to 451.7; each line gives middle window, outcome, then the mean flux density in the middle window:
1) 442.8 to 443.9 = 0.06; 1.7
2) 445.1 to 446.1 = -0.10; 2.12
